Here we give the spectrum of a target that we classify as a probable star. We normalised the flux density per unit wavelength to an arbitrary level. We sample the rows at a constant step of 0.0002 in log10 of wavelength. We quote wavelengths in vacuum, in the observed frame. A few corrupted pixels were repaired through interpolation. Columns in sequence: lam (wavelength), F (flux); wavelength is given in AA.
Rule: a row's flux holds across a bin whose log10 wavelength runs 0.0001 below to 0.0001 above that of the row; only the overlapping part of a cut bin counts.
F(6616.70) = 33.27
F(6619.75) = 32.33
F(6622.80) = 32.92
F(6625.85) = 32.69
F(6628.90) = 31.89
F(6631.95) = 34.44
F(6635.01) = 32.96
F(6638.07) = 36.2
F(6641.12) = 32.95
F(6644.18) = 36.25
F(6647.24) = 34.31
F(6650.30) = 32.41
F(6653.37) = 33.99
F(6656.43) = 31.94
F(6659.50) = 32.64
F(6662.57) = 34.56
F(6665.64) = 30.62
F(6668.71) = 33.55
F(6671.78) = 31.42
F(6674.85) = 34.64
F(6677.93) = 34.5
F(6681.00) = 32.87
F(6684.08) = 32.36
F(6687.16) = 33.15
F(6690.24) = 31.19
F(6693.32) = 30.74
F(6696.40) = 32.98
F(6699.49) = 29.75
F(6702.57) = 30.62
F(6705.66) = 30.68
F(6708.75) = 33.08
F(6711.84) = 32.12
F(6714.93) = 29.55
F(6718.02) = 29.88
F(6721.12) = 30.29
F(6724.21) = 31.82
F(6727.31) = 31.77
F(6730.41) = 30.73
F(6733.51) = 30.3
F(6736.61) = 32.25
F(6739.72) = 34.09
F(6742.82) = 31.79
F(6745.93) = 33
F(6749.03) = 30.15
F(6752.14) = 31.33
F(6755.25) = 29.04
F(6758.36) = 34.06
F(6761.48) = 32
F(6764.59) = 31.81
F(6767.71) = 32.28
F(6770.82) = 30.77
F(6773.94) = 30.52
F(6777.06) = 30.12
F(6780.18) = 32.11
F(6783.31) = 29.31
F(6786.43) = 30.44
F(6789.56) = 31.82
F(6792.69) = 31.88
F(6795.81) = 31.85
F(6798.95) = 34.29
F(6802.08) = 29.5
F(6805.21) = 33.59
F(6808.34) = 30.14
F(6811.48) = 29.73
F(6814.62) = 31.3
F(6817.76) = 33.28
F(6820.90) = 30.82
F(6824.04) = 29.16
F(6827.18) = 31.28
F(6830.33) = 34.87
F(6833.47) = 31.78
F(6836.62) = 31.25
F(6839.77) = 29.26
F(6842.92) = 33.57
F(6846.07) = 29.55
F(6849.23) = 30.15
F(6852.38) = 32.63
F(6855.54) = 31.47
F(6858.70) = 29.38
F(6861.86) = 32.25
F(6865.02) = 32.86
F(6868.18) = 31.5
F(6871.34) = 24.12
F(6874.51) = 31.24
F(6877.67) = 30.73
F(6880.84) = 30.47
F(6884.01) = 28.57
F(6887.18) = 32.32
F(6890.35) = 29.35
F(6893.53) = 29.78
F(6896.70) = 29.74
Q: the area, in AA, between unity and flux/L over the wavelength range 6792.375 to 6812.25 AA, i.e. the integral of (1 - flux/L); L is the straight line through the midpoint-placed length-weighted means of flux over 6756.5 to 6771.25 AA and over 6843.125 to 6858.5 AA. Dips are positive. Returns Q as 0.05 AA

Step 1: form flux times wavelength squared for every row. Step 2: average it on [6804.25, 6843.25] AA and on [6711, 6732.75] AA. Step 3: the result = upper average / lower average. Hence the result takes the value 1.05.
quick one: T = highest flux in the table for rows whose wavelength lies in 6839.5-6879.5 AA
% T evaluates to 33.57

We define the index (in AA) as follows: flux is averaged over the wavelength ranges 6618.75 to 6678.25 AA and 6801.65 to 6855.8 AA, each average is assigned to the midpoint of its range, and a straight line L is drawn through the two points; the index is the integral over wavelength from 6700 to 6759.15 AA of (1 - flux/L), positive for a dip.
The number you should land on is 2.0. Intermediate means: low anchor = 33.3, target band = 31.3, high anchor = 31.3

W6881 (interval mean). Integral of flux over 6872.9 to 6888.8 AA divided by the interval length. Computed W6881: 30.7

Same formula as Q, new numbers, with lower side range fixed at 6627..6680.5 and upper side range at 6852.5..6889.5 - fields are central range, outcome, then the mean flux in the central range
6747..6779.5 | 0.7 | 31.3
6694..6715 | 0.9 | 31.4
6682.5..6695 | 0.4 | 31.9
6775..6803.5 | 0.3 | 31.2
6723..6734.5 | 0.5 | 31.2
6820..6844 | -0.3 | 31.5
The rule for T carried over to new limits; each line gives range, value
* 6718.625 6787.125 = 34.09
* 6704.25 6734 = 33.08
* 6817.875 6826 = 30.82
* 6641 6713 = 36.25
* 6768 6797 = 32.11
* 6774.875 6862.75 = 34.87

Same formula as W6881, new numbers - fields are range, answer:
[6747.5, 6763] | 31.3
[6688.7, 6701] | 31.2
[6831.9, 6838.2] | 31.5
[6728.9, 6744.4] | 31.8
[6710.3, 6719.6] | 30.5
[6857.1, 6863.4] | 30.8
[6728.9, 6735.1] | 30.5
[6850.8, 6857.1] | 32.1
